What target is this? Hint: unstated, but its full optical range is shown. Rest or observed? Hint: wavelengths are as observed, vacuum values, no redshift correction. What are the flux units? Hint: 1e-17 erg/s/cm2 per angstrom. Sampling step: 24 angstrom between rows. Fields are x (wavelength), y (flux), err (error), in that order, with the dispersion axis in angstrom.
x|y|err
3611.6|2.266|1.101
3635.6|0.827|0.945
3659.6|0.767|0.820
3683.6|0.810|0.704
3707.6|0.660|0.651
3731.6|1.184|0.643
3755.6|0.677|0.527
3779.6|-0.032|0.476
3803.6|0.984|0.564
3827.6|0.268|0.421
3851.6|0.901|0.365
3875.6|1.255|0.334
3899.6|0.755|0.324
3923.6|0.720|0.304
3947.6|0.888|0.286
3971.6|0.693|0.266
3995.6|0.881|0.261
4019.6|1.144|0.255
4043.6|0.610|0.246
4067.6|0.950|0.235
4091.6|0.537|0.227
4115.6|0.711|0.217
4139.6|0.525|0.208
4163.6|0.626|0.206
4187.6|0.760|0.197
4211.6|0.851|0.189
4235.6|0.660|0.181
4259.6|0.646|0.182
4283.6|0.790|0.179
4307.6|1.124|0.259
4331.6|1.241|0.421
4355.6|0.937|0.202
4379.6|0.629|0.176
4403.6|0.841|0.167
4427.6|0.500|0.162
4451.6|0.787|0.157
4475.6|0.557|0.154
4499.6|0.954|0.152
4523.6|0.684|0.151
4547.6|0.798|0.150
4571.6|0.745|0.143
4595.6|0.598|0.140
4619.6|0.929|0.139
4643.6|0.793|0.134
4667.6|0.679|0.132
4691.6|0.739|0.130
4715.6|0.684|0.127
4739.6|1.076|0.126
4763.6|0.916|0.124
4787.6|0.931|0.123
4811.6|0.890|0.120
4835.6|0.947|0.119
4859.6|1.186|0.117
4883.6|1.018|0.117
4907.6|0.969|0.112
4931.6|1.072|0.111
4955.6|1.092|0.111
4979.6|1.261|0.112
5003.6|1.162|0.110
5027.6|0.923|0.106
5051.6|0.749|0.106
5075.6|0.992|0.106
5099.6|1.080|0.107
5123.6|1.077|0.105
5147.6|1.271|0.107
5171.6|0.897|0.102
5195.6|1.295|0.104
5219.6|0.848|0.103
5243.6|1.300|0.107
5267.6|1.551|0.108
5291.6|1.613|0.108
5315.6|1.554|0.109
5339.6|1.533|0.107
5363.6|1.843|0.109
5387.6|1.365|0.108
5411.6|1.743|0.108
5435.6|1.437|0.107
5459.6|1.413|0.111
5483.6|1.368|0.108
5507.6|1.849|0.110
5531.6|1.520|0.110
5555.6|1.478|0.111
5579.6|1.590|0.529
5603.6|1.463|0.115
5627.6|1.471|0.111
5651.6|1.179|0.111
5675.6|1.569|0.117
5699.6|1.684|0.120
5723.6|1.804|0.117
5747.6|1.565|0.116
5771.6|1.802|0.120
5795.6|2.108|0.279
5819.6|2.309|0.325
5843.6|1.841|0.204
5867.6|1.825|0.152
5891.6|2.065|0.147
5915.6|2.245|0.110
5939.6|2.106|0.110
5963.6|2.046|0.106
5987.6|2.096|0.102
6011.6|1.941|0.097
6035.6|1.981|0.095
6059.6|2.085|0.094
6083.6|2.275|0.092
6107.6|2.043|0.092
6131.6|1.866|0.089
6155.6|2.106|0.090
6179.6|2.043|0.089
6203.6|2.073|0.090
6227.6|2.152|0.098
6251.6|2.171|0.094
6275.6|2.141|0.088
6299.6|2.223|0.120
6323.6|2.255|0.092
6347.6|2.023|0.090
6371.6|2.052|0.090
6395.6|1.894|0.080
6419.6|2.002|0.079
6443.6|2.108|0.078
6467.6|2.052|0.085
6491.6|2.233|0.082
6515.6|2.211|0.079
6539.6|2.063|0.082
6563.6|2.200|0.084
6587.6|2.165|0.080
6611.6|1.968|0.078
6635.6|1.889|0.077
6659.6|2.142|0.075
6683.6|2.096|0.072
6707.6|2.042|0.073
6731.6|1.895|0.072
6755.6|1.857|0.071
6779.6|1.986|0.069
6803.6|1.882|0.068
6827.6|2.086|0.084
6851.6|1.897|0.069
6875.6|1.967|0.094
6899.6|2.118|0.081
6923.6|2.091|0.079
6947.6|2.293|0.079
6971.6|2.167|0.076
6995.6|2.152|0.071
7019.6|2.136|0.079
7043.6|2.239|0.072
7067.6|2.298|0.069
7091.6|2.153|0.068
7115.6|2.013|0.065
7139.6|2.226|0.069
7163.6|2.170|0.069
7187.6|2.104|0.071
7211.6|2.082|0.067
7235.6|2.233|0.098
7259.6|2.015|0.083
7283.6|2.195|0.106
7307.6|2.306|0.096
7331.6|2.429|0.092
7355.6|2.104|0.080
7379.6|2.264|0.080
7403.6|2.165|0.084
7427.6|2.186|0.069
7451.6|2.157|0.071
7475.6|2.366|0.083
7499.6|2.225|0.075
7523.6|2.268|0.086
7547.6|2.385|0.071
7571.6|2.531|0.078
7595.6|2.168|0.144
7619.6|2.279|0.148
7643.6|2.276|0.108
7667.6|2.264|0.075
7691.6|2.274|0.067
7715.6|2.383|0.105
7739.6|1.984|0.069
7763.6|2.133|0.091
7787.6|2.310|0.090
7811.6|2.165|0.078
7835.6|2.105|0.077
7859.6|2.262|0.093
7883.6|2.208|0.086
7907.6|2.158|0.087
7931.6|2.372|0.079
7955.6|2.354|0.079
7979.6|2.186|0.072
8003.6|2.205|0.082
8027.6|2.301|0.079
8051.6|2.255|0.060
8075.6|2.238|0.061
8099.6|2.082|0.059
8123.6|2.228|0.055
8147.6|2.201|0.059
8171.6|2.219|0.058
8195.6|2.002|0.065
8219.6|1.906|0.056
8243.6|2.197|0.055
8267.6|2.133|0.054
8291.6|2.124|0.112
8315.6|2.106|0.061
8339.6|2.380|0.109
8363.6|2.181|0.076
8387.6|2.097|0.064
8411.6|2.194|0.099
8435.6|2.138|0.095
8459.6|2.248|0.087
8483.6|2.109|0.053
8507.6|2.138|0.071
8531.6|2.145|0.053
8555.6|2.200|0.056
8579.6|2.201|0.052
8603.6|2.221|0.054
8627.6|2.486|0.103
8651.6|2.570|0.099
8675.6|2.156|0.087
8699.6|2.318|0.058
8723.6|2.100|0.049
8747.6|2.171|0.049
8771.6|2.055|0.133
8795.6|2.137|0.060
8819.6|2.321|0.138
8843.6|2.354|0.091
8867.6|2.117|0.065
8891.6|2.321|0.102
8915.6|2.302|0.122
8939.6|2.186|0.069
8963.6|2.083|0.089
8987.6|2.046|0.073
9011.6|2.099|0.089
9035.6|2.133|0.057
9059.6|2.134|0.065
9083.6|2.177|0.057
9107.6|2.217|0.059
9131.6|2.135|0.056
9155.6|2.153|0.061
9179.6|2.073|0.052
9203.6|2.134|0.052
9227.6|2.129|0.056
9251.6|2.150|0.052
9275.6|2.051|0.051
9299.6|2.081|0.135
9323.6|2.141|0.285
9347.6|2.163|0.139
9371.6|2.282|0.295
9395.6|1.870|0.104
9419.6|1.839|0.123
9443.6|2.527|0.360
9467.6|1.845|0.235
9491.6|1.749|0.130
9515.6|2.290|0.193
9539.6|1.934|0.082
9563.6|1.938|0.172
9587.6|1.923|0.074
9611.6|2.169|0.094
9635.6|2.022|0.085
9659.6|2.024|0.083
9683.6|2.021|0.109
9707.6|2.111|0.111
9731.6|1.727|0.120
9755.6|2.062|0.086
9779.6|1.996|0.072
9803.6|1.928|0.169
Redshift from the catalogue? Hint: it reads 0.31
